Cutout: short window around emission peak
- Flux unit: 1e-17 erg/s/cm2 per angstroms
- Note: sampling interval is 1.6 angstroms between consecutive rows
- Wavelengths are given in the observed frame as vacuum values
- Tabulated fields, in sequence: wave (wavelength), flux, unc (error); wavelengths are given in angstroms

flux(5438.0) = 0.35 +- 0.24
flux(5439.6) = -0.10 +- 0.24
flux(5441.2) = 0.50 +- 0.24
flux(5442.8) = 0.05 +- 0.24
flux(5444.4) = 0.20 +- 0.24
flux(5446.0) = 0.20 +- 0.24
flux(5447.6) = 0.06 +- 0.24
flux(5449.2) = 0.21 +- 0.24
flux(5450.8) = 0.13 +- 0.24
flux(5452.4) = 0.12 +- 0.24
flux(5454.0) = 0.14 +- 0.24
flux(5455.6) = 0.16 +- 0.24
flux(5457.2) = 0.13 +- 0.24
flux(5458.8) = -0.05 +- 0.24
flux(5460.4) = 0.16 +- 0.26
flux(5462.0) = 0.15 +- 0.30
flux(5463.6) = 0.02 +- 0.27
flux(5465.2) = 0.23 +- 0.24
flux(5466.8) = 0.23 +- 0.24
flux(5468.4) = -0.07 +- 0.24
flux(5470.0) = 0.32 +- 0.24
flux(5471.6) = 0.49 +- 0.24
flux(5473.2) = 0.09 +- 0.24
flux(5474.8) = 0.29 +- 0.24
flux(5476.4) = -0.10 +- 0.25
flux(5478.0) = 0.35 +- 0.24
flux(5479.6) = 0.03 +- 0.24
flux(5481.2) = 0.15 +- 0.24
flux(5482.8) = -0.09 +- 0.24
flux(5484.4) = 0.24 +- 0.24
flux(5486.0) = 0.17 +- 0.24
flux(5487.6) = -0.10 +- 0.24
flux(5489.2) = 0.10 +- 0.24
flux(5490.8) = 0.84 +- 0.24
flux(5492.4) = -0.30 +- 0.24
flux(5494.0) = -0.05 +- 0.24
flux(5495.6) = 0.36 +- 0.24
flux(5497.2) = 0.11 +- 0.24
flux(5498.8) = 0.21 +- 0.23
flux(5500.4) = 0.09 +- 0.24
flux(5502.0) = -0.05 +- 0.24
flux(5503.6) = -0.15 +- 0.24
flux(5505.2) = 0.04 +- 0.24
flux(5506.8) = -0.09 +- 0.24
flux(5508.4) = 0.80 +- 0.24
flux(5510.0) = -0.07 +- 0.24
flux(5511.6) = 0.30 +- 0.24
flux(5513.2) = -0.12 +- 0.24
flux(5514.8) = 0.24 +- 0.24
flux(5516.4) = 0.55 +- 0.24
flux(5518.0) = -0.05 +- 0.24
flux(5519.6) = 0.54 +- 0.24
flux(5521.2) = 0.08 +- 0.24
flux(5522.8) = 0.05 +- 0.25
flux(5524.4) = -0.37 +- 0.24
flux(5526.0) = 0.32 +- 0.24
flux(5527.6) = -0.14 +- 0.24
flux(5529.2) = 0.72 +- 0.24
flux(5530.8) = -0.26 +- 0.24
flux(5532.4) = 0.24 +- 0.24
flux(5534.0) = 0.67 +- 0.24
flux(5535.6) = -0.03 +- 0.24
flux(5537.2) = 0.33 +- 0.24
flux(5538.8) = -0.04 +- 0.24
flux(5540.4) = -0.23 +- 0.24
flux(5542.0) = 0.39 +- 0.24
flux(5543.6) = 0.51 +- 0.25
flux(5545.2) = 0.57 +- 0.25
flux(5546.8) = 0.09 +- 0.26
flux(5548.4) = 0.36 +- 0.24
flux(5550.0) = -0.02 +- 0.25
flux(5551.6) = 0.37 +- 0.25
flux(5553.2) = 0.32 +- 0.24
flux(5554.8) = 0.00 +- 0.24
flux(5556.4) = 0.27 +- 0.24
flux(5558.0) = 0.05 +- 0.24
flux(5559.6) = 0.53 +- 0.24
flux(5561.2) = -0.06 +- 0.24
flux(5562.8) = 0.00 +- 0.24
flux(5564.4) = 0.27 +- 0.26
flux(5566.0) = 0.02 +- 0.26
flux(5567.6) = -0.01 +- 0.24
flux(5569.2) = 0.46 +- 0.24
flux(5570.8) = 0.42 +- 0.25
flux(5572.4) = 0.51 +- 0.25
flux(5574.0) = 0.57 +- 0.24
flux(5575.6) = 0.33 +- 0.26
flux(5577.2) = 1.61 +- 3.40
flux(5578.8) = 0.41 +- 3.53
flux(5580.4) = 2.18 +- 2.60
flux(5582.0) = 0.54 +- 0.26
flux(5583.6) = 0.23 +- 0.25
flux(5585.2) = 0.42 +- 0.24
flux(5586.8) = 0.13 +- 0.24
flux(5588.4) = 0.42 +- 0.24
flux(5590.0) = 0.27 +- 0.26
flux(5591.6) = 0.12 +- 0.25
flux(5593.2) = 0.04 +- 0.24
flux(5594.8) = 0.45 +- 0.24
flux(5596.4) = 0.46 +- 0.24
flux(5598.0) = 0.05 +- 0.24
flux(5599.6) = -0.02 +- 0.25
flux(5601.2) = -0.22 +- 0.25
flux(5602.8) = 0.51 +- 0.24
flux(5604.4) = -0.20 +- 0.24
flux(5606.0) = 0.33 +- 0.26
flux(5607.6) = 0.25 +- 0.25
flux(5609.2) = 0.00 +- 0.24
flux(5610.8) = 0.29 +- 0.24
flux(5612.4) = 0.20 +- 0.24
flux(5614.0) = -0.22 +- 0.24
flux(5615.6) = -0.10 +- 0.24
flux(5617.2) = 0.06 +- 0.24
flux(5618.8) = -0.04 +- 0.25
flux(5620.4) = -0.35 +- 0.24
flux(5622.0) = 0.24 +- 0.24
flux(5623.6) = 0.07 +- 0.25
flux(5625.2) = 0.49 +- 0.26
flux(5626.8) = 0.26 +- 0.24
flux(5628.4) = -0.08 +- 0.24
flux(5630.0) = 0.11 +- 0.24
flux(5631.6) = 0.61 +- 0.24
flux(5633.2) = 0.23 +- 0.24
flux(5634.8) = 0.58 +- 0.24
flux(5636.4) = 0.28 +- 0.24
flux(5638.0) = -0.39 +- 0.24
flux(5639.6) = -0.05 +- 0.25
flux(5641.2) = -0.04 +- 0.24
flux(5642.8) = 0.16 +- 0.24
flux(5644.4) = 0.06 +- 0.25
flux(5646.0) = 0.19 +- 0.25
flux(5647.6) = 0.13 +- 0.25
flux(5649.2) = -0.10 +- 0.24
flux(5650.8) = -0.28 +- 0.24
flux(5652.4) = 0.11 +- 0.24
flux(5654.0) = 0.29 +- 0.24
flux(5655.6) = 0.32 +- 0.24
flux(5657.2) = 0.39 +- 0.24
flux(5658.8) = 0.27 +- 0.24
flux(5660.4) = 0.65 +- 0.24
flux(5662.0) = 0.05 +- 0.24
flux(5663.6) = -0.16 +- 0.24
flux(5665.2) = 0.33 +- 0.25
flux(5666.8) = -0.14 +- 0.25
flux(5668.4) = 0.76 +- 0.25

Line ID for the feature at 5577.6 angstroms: Mg II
